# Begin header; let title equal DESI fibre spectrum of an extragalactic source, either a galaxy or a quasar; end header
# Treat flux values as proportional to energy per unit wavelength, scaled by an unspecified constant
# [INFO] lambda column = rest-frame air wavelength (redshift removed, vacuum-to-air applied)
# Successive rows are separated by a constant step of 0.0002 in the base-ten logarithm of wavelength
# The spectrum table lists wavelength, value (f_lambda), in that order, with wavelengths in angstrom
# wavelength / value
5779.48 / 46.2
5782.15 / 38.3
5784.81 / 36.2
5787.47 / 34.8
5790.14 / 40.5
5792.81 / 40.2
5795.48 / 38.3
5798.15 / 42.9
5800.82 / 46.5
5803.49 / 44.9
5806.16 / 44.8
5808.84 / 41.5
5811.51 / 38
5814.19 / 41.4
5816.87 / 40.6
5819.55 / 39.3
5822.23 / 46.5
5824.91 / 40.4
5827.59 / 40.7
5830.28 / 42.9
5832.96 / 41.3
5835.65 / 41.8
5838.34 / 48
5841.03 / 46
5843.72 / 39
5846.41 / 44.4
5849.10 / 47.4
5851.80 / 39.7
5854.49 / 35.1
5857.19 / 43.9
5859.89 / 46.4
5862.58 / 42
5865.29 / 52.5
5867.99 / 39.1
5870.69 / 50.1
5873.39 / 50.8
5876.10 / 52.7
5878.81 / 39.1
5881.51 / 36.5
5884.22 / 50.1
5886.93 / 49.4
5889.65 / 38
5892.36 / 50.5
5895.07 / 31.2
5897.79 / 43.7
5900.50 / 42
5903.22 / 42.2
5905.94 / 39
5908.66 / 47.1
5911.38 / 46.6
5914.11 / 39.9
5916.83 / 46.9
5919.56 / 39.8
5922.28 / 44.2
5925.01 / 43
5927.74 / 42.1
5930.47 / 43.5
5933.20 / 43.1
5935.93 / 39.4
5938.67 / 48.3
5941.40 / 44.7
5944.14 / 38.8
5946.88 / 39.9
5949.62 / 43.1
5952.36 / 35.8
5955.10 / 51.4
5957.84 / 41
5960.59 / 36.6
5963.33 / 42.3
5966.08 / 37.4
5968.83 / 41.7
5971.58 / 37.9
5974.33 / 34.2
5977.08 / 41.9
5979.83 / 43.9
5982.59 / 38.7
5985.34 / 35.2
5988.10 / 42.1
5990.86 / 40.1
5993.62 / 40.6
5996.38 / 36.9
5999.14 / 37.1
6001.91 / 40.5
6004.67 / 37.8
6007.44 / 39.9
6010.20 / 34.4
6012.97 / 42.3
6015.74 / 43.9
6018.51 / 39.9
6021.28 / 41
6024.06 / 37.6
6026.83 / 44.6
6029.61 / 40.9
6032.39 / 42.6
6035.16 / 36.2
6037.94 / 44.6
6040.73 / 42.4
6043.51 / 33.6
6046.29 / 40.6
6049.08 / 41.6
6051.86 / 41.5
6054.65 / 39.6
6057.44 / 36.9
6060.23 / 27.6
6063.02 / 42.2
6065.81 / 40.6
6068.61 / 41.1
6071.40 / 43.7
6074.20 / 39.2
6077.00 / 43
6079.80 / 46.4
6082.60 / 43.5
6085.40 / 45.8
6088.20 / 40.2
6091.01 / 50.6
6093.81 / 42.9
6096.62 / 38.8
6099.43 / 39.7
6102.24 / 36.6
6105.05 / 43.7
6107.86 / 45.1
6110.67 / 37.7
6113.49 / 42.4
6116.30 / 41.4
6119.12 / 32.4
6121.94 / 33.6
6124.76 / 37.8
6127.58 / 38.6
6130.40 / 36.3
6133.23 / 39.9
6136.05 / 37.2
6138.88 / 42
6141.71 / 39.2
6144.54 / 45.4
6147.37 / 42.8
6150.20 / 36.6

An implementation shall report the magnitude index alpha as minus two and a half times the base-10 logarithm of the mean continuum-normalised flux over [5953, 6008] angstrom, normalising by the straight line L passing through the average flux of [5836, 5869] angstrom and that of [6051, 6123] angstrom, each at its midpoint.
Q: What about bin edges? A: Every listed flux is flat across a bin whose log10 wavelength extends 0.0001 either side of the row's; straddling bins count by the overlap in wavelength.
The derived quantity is 0.06 mag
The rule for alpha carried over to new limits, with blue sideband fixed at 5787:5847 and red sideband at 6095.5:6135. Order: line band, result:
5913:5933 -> -0.05 mag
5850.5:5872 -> -0.05 mag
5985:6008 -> 0.03 mag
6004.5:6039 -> -0.02 mag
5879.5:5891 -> -0.05 mag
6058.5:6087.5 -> -0.05 mag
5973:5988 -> 0.03 mag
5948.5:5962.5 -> -0.03 mag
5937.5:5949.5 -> -0.06 mag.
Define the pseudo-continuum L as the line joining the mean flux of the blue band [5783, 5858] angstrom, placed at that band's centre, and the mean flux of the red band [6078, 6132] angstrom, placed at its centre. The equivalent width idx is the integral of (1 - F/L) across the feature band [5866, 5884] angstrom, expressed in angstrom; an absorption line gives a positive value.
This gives -1.68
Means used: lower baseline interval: 41.6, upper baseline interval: 40.7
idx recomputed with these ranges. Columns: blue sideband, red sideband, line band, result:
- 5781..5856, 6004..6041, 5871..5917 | -3.1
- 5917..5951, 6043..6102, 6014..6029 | 0.1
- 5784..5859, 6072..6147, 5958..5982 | 1.0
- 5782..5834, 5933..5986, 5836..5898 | -4.8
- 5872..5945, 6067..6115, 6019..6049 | 1.6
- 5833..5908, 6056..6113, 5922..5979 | 1.9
